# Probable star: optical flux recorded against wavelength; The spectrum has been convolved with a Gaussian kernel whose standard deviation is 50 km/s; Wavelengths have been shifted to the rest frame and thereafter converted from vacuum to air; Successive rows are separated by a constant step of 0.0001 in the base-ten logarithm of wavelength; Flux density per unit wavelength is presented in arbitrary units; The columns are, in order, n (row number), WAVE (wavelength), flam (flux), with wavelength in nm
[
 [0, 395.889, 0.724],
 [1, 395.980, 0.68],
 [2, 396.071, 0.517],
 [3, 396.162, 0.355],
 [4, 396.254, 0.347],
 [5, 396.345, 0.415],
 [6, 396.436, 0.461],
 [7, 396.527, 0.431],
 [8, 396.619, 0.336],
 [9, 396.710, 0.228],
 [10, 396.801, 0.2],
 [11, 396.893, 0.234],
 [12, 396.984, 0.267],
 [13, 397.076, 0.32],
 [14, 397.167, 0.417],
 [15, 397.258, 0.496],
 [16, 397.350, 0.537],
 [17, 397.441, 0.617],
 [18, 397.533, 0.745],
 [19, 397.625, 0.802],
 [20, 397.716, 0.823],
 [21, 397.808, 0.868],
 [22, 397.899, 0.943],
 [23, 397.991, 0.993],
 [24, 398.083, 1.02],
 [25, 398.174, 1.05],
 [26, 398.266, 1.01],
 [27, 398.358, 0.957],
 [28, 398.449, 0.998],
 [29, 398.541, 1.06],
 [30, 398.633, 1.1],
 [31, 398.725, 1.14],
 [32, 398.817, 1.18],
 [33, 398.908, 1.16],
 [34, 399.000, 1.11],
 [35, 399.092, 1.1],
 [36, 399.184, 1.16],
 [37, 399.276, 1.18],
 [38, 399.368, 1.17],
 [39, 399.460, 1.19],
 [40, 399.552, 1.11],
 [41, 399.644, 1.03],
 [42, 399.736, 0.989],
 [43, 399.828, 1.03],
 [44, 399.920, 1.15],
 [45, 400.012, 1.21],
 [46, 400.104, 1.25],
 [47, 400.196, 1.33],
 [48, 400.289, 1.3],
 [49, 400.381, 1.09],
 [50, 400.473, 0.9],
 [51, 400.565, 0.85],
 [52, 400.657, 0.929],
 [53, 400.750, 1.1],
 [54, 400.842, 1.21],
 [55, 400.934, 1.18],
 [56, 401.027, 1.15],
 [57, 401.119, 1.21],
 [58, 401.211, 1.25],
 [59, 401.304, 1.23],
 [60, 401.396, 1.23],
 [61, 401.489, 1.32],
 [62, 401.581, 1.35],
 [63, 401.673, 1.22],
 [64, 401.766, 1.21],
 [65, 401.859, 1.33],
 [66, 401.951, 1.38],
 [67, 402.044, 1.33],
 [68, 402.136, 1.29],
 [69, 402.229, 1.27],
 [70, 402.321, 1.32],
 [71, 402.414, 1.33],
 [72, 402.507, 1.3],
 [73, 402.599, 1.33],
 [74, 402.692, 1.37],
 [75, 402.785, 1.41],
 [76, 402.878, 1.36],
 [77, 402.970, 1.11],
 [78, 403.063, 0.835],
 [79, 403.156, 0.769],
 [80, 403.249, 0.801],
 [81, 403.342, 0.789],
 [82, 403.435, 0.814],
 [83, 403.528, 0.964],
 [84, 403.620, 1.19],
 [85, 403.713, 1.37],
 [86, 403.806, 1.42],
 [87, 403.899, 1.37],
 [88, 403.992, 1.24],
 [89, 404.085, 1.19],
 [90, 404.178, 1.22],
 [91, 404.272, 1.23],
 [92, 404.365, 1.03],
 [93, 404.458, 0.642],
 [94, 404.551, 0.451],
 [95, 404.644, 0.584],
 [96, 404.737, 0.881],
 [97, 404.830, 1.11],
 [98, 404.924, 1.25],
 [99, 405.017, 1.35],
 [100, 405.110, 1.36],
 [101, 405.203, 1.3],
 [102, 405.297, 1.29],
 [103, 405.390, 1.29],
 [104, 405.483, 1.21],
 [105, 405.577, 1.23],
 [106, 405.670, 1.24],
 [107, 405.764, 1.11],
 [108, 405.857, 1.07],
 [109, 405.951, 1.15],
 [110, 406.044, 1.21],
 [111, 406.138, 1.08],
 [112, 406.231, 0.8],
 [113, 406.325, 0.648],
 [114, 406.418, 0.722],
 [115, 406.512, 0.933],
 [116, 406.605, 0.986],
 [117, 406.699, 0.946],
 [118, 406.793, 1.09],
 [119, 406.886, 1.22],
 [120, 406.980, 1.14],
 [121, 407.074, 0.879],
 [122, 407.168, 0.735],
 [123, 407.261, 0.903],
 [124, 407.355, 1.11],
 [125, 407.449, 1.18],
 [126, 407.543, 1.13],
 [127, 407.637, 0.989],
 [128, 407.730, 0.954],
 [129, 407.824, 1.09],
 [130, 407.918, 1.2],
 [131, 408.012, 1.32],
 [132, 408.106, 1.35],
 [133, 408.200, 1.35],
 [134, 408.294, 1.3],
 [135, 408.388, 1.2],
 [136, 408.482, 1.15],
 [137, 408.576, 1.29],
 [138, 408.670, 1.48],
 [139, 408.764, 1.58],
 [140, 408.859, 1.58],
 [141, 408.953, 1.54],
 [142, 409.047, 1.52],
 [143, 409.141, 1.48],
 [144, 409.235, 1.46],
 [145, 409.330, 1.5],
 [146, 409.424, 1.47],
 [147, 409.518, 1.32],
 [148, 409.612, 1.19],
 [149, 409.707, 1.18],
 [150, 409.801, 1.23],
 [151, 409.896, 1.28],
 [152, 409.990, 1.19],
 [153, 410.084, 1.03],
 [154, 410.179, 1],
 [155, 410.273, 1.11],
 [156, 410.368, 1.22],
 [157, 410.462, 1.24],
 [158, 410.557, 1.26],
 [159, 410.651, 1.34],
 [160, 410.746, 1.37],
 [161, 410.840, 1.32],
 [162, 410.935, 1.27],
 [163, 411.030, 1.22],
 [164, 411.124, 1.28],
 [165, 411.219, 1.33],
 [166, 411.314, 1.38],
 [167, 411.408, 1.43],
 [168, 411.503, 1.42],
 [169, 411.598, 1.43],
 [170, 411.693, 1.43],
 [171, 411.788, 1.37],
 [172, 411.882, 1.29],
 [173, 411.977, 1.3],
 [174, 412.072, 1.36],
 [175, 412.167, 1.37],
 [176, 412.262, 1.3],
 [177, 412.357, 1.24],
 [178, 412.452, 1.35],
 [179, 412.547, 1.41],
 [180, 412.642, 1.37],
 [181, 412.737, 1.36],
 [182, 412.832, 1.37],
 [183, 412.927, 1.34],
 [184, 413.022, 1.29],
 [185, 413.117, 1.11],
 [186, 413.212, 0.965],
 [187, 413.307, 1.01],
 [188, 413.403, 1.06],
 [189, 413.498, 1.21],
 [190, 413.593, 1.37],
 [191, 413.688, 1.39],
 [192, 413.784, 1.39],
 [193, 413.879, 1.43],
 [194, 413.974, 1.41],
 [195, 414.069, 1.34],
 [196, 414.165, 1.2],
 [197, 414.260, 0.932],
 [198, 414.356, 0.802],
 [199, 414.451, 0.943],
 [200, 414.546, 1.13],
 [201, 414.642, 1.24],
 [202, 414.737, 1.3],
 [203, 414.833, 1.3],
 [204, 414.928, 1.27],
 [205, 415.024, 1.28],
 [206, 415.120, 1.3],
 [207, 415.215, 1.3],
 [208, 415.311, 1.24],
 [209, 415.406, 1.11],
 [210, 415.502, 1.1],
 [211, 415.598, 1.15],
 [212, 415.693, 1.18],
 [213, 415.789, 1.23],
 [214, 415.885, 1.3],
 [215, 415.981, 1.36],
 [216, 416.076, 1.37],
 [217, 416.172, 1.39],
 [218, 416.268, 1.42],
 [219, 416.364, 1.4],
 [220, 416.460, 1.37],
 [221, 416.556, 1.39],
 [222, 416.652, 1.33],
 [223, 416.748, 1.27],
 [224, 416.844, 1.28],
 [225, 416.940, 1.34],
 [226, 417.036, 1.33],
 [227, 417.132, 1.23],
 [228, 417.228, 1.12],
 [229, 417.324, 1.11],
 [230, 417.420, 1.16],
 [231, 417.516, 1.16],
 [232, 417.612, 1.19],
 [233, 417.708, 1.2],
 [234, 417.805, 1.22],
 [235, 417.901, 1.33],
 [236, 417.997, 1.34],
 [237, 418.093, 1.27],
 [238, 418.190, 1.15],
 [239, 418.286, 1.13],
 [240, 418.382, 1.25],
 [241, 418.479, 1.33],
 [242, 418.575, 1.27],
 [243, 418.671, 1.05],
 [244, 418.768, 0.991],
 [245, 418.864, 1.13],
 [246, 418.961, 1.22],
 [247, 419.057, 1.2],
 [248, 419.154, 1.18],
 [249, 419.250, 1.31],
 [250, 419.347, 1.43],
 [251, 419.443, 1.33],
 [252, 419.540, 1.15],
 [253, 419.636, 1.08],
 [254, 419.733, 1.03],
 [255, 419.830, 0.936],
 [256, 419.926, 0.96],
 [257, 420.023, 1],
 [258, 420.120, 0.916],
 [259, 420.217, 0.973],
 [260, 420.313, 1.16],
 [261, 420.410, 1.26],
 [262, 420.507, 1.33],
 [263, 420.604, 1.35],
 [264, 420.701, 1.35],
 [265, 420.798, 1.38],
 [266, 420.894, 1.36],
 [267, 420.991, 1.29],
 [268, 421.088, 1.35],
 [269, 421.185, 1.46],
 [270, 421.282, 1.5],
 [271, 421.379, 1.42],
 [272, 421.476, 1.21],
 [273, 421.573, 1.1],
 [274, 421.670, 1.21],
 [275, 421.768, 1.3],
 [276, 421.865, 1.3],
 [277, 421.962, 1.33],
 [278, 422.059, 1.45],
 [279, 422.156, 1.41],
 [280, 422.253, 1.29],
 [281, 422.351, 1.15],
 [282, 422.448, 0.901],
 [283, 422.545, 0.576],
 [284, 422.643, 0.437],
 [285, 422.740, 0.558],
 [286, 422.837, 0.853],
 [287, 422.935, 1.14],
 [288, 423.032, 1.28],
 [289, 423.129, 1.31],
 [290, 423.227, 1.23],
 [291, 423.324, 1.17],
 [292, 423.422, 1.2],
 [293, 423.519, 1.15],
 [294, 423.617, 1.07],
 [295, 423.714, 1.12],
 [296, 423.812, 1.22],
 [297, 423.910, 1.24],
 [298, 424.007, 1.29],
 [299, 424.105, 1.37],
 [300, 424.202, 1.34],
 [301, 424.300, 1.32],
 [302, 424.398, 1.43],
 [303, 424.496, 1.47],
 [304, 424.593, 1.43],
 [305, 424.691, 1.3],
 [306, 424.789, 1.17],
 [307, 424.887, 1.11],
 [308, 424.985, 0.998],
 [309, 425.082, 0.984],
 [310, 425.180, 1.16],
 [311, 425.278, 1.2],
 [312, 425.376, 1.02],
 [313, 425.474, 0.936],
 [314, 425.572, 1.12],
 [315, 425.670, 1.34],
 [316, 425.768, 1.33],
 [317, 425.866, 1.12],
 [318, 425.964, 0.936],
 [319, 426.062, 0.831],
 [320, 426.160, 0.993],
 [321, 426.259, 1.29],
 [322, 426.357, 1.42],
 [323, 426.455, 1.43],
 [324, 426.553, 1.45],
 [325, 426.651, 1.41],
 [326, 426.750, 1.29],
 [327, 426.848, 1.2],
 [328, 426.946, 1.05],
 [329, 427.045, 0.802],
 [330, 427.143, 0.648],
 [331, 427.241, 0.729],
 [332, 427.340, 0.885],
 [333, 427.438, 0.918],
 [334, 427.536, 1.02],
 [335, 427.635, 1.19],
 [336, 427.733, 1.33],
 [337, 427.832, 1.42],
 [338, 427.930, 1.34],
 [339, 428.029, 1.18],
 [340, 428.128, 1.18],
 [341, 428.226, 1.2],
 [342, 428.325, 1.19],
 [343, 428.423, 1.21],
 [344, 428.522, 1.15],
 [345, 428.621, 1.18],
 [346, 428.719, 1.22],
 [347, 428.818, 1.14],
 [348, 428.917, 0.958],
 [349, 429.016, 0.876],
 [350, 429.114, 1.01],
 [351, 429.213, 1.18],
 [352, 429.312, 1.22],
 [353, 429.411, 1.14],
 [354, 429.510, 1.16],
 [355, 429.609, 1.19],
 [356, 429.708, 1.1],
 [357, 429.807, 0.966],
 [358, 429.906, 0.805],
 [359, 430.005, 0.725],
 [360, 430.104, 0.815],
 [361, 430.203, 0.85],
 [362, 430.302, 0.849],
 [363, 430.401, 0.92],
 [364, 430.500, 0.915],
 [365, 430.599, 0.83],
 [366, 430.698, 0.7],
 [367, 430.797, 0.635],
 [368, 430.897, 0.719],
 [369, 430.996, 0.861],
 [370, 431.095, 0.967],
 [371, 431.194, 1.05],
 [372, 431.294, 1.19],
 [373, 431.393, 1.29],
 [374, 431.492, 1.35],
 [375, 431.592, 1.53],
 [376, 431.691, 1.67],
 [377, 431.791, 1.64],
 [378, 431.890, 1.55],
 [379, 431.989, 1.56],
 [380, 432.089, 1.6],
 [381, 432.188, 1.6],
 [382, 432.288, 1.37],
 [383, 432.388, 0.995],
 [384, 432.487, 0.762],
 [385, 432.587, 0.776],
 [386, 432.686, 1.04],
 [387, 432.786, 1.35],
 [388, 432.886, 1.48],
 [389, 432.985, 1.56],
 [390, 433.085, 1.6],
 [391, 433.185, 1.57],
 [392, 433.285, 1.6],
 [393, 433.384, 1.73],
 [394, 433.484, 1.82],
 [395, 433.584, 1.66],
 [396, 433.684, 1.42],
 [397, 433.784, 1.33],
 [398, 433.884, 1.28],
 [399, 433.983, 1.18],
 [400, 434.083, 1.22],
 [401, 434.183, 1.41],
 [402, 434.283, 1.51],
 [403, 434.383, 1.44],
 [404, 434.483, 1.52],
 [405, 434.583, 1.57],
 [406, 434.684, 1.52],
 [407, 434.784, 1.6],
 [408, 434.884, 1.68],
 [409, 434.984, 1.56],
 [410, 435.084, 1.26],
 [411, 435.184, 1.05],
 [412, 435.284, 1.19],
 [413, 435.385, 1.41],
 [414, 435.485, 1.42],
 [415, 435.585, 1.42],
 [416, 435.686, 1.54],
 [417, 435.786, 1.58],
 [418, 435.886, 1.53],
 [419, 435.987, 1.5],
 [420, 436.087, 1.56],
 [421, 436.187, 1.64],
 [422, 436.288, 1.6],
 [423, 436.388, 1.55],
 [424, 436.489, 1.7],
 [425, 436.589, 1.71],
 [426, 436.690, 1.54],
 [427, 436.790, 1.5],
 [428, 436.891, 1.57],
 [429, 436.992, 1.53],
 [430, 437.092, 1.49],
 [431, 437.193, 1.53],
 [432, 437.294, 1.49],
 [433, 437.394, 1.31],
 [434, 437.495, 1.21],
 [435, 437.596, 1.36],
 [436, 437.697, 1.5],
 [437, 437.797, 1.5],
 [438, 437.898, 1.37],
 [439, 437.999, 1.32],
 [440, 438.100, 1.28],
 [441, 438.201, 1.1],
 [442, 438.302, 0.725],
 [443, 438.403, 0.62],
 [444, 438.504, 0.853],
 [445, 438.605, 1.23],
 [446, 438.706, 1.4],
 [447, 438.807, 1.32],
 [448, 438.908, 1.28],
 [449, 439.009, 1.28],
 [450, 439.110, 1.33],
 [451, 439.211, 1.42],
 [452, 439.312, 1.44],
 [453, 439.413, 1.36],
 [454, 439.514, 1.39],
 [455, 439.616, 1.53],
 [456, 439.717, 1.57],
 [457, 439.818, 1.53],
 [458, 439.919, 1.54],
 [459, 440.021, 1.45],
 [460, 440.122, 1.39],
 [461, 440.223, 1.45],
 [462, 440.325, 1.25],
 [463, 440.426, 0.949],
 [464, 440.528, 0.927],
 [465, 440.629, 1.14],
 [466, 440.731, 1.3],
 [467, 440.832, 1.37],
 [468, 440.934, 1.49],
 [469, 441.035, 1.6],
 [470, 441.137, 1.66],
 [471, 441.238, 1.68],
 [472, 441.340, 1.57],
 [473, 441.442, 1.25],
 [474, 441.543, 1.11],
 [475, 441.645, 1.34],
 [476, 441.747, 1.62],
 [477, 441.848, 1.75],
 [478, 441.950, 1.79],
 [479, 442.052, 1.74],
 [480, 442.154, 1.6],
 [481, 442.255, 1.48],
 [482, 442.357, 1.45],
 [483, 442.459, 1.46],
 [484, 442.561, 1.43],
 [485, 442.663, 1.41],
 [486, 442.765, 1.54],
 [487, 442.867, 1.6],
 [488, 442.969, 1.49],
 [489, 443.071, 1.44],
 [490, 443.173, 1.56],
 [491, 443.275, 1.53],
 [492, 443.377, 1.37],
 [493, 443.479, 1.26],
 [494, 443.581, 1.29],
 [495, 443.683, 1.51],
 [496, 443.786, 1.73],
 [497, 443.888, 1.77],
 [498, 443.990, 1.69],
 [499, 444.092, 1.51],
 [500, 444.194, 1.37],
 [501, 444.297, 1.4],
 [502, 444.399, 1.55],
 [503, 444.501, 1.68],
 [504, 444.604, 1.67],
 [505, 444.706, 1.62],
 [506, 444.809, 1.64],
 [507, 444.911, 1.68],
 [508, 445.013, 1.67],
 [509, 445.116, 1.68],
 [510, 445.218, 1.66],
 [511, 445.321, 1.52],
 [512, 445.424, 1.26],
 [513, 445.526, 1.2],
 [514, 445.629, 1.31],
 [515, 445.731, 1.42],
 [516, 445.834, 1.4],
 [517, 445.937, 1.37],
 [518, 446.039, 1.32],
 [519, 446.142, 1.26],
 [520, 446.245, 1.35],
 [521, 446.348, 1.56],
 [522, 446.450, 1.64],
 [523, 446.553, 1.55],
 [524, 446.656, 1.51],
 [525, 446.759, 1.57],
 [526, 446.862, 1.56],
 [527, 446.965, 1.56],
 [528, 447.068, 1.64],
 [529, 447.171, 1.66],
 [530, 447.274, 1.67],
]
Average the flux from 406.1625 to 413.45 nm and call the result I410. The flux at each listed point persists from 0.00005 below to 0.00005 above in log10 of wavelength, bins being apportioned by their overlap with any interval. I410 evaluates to 1.23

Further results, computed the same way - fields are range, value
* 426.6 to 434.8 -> 1.2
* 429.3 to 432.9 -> 1.11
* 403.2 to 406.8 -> 1.07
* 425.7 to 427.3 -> 1.12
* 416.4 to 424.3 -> 1.2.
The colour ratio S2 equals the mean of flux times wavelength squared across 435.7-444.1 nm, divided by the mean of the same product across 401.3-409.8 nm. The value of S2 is 1.4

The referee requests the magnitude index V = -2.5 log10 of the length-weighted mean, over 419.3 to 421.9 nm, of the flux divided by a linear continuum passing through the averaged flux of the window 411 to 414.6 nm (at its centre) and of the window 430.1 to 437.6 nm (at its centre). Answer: 0.066 mag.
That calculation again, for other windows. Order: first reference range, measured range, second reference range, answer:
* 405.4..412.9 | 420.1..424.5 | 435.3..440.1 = 0.09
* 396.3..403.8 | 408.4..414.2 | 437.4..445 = -0.17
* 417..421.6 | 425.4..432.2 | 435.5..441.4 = 0.16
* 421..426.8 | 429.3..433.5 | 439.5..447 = 0.11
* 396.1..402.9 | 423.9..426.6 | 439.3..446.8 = 0.05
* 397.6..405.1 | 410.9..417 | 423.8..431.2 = -0.15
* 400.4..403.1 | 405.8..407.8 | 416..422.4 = 0.23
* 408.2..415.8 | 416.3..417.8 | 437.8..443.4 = 0.03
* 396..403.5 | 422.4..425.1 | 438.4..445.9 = 0.10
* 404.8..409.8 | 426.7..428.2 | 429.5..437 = 0.19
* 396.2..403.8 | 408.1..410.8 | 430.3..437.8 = -0.19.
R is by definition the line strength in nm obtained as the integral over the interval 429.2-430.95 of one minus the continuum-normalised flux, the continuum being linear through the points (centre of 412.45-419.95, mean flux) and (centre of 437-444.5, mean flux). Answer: 0.535 nm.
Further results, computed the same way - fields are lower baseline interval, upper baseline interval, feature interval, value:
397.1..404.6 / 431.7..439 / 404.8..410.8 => -0.23 nm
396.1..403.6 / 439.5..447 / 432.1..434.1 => -0.02 nm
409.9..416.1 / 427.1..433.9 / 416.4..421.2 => 0.04 nm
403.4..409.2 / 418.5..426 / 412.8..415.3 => -0.12 nm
